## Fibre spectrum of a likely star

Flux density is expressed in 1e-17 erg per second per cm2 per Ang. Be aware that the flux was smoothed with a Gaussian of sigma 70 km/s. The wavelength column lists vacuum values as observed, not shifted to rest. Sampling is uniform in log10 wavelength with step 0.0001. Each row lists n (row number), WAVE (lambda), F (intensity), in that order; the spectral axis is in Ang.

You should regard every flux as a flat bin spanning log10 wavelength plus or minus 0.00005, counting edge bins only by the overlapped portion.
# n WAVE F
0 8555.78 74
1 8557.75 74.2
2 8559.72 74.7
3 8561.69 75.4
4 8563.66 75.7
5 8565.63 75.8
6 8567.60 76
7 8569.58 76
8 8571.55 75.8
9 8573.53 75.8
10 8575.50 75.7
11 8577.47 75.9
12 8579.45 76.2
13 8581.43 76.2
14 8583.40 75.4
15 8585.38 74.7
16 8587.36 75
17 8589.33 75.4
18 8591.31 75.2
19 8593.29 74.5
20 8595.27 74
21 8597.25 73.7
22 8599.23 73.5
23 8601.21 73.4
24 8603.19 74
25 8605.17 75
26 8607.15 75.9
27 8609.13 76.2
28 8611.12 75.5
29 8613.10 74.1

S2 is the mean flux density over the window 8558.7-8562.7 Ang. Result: 75.1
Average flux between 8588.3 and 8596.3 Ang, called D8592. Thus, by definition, 74.8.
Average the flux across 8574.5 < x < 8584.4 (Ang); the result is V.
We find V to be 75.9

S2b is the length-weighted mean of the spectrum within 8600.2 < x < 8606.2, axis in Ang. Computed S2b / 74.2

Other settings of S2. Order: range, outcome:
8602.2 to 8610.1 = 75.3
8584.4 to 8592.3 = 75.1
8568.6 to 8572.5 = 76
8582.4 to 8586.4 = 75.1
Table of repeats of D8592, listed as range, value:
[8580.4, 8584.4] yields 75.8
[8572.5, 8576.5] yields 75.8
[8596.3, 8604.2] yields 73.7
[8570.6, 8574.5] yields 75.7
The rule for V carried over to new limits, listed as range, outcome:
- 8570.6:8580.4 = 75.9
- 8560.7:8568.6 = 75.7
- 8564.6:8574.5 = 75.8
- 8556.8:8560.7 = 74.5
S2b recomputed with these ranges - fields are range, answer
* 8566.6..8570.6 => 76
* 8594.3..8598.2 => 73.8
